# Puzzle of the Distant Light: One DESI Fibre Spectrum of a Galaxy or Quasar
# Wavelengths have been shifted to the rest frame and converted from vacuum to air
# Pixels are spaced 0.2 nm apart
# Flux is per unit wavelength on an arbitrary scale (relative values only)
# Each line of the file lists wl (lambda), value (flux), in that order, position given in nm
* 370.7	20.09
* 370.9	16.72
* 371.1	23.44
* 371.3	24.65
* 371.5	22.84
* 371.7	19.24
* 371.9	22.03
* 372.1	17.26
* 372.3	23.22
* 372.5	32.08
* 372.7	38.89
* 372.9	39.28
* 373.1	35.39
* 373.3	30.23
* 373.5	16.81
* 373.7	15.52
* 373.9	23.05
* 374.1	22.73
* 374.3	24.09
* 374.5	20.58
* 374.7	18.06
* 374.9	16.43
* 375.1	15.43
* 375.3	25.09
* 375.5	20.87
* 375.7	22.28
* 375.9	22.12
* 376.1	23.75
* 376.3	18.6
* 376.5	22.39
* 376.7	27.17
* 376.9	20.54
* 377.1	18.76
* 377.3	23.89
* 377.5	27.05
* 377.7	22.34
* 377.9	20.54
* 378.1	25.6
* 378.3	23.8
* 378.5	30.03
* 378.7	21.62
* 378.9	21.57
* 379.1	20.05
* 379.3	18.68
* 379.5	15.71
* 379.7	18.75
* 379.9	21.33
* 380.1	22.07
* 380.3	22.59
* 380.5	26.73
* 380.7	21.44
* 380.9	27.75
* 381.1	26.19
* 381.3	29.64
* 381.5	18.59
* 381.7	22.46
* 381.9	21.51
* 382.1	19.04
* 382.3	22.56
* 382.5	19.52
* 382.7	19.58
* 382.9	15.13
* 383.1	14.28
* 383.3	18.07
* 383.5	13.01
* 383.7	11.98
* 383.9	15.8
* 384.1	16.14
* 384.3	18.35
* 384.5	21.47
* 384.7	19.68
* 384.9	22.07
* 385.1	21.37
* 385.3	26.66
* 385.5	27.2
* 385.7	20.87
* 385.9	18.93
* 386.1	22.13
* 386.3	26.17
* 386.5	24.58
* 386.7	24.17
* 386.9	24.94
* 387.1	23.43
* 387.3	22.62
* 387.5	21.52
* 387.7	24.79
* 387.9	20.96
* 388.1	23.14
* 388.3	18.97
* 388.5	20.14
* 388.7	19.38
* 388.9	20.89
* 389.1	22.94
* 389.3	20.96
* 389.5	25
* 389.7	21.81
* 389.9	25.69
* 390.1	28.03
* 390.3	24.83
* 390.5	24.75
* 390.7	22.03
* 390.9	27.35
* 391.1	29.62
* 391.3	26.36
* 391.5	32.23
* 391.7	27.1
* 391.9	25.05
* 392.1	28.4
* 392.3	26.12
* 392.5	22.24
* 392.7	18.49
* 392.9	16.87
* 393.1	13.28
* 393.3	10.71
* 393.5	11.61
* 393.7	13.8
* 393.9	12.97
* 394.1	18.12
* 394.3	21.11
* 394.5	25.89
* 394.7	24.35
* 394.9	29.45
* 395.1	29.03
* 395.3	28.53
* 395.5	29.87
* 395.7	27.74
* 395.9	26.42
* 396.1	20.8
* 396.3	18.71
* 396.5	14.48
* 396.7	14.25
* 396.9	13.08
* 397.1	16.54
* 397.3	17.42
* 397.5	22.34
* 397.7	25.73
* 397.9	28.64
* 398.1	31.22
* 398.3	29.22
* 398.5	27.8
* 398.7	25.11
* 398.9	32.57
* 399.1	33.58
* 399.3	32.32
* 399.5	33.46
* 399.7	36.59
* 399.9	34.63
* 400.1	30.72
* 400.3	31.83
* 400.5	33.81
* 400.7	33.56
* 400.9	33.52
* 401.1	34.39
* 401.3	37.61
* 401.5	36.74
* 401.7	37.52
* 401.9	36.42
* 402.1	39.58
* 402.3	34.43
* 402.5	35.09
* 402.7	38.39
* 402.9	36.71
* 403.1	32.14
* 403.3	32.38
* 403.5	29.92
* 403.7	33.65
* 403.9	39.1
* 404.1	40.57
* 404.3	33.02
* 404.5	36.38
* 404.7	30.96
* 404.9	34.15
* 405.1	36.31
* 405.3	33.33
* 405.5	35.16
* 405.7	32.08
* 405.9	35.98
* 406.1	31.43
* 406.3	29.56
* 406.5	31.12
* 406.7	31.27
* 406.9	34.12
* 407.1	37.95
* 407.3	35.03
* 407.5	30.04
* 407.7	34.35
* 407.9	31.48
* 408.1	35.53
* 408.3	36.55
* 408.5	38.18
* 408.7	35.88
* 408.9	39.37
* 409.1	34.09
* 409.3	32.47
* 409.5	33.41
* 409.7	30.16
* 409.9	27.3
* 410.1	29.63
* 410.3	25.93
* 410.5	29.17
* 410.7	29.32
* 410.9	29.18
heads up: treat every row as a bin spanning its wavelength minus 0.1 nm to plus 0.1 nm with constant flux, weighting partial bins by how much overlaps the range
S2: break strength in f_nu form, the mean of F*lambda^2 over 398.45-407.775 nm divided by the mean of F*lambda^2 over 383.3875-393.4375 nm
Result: 1.65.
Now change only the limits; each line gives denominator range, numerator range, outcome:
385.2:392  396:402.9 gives 1.31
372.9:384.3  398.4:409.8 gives 1.81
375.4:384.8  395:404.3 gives 1.59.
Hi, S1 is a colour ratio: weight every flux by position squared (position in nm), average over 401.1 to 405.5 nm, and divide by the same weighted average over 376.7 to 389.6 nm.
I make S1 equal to 1.82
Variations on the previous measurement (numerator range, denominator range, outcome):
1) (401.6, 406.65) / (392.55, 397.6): 1.82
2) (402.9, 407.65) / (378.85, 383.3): 1.81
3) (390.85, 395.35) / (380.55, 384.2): 1.20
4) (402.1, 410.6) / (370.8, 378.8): 1.70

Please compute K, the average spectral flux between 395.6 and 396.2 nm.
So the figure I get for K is 25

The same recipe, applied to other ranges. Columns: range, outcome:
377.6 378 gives 21.4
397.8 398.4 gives 29.7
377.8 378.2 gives 23.1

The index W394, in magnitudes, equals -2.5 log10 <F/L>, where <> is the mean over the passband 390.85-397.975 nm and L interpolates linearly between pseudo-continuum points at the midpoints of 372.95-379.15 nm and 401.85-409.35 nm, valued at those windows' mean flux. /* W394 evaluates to 0.34 mag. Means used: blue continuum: 22.6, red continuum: 34.6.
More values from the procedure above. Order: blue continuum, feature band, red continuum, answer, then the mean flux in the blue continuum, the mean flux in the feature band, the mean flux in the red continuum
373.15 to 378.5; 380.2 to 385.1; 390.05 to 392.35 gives 0.19 mag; 22.1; 20.2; 26.8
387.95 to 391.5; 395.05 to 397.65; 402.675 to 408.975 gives 0.29 mag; 23.8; 21.4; 34.4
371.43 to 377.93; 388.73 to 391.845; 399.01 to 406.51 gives 0.17 mag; 23.3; 25.2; 34.5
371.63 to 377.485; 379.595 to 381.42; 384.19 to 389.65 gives -0.05 mag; 23.4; 24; 22.3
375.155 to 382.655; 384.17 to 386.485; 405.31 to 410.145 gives 0.12 mag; 22.4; 22.3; 33.5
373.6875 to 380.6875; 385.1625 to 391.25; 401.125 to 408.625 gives 0.15 mag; 21.8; 23.5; 34.7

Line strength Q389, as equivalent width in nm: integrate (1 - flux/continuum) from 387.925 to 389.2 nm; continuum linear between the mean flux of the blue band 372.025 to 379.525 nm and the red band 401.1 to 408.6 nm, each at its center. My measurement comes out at 0.33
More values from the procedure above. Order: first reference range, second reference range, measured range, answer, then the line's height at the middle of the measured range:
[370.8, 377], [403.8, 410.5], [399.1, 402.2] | -0.314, 31.6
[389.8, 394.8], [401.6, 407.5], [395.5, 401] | 0.290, 28.2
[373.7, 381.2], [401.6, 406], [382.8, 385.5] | 0.755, 25.4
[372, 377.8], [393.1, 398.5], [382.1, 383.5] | 0.303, 22.8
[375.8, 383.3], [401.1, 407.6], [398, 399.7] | 0.044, 31.8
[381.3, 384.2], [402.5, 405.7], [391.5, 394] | 0.611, 25.9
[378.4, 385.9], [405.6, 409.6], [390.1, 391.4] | -0.039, 25.2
